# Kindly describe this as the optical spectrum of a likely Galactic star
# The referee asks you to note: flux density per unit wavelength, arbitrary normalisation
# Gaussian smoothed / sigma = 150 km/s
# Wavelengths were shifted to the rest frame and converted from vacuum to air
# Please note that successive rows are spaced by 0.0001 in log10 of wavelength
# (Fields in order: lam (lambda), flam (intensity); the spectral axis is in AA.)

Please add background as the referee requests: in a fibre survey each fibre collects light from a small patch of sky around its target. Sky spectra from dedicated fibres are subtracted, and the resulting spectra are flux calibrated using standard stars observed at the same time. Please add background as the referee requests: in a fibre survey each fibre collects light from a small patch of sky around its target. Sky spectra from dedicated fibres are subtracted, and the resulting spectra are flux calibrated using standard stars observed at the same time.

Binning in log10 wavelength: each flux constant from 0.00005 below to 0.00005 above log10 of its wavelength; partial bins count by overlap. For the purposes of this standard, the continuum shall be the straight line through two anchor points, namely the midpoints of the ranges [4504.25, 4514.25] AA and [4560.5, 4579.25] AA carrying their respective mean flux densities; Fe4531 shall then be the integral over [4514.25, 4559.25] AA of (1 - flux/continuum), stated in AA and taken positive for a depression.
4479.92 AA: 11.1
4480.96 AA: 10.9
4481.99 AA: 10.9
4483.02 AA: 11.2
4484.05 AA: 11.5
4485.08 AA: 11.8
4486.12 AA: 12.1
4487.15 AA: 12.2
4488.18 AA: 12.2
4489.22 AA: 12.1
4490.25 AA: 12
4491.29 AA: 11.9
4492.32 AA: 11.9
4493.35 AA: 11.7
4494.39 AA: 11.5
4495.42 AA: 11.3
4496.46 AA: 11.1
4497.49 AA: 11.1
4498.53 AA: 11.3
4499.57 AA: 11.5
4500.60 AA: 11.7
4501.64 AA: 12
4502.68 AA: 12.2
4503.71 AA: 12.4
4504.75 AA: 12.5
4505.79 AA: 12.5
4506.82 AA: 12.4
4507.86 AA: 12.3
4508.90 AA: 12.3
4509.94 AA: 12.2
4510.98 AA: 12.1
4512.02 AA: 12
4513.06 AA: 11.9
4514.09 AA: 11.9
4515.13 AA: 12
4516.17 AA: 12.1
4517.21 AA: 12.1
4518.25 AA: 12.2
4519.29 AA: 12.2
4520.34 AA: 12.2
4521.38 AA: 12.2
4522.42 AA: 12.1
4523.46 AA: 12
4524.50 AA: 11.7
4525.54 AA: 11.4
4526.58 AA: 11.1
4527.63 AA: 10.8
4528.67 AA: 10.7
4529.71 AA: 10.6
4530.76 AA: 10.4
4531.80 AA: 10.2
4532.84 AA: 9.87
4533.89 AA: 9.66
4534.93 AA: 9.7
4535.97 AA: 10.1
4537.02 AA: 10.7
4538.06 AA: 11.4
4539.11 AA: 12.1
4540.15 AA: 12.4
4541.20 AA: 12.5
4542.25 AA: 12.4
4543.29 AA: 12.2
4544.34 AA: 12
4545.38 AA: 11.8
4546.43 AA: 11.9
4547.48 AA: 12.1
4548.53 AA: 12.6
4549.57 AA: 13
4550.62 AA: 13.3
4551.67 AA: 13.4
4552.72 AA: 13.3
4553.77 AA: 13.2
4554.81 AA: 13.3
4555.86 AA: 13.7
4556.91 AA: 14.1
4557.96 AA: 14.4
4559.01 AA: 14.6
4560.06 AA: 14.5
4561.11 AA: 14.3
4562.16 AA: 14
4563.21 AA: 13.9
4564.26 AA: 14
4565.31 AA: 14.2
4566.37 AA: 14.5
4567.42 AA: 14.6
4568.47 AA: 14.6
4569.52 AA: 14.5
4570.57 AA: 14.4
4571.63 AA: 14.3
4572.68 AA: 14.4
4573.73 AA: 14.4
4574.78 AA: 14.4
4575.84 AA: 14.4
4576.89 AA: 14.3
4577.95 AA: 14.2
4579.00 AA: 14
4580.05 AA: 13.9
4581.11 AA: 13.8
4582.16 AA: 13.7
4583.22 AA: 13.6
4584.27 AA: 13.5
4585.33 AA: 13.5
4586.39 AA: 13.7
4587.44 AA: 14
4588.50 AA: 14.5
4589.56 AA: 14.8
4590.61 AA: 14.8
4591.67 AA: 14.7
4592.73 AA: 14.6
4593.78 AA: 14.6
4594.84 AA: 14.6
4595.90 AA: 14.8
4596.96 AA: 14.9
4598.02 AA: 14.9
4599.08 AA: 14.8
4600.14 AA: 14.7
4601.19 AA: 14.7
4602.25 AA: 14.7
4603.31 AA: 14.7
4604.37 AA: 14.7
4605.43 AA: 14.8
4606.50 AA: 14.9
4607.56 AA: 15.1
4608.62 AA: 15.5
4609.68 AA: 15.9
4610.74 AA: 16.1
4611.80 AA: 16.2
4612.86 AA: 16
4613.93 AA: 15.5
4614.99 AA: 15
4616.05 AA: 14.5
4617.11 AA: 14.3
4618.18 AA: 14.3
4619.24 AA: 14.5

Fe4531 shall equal 4.1 AA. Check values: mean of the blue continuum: 12.2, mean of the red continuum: 14.3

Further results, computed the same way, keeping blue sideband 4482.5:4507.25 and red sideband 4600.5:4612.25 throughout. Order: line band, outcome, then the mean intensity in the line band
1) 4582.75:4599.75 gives 0.40 AA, 14.4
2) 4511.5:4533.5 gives 2.02 AA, 11.5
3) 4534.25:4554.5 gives 1.88 AA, 12.1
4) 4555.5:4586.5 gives -0.06 AA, 14.2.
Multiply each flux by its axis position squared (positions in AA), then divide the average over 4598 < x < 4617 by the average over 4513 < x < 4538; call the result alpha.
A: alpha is 1.4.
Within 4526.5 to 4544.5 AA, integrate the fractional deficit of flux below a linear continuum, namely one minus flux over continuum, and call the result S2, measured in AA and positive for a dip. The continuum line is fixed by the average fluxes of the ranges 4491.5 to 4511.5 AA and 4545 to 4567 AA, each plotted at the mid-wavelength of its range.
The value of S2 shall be 2.6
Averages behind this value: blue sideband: 11.9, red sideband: 13.5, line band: 11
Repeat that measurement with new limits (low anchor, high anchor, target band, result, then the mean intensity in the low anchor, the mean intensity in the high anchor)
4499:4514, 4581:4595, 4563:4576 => -0.6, 12.1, 14.2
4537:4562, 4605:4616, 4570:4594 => 0.1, 12.9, 15.5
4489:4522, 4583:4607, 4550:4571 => -0.8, 12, 14.5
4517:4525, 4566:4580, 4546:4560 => 0.2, 12.1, 14.4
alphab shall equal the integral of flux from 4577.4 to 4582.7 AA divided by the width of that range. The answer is 13.9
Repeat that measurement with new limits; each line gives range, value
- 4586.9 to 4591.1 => 14.5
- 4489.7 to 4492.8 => 11.9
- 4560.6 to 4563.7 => 14.1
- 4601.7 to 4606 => 14.7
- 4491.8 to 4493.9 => 11.8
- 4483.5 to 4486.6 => 11.8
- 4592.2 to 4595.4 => 14.6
